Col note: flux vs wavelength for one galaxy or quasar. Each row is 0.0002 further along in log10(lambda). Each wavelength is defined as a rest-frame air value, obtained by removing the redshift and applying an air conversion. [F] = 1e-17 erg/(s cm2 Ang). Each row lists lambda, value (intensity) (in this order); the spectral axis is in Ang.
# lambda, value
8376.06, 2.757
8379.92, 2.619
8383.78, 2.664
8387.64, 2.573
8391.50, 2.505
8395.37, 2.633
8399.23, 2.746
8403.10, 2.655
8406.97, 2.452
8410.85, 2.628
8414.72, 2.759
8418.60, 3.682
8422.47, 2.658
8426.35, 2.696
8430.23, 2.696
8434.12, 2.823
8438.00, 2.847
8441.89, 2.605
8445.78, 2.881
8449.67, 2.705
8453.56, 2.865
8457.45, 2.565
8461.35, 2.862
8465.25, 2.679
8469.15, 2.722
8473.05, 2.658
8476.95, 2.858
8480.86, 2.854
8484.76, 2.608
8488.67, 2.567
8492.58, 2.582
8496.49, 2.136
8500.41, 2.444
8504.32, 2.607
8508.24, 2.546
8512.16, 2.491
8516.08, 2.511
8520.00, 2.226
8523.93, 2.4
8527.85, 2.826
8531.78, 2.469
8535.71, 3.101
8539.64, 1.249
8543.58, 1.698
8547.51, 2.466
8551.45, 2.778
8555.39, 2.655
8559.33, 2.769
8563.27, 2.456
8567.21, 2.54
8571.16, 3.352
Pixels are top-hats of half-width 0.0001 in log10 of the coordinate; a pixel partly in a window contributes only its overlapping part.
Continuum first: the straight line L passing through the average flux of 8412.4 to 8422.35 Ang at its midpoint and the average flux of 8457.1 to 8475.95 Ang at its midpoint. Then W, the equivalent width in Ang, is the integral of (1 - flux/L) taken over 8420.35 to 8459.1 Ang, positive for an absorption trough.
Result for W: 2.4 Ang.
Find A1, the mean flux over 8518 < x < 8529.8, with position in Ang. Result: 2.48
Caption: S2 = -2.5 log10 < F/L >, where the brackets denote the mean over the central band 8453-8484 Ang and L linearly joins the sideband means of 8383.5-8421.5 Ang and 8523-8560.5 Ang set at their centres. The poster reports -0.064 mag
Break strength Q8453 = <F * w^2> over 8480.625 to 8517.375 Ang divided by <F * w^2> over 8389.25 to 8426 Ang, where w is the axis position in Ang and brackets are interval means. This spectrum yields 0.94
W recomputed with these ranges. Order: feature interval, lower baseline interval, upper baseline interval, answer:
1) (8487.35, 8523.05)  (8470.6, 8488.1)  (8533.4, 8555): 1.4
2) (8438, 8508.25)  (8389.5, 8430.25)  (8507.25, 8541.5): -2.6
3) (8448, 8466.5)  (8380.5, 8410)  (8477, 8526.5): -1.3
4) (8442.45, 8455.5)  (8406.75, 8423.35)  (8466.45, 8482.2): 0.1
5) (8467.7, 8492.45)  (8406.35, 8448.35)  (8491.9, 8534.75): -0.9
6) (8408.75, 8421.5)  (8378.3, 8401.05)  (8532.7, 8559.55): -2.0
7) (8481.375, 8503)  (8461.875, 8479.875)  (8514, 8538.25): 1.4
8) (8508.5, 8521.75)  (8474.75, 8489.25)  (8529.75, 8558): 0.5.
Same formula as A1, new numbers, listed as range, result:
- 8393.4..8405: 2.68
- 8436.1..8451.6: 2.76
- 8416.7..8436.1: 2.91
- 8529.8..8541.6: 2.27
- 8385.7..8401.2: 2.62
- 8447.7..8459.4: 2.71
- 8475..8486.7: 2.77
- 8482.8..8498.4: 2.48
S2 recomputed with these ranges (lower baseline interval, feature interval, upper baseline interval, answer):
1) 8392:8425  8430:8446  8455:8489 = -0.01 mag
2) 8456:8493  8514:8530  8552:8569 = 0.07 mag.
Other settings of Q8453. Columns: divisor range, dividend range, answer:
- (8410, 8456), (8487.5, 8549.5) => 0.86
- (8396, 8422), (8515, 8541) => 0.89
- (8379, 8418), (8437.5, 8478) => 1.05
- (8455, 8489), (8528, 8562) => 0.91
